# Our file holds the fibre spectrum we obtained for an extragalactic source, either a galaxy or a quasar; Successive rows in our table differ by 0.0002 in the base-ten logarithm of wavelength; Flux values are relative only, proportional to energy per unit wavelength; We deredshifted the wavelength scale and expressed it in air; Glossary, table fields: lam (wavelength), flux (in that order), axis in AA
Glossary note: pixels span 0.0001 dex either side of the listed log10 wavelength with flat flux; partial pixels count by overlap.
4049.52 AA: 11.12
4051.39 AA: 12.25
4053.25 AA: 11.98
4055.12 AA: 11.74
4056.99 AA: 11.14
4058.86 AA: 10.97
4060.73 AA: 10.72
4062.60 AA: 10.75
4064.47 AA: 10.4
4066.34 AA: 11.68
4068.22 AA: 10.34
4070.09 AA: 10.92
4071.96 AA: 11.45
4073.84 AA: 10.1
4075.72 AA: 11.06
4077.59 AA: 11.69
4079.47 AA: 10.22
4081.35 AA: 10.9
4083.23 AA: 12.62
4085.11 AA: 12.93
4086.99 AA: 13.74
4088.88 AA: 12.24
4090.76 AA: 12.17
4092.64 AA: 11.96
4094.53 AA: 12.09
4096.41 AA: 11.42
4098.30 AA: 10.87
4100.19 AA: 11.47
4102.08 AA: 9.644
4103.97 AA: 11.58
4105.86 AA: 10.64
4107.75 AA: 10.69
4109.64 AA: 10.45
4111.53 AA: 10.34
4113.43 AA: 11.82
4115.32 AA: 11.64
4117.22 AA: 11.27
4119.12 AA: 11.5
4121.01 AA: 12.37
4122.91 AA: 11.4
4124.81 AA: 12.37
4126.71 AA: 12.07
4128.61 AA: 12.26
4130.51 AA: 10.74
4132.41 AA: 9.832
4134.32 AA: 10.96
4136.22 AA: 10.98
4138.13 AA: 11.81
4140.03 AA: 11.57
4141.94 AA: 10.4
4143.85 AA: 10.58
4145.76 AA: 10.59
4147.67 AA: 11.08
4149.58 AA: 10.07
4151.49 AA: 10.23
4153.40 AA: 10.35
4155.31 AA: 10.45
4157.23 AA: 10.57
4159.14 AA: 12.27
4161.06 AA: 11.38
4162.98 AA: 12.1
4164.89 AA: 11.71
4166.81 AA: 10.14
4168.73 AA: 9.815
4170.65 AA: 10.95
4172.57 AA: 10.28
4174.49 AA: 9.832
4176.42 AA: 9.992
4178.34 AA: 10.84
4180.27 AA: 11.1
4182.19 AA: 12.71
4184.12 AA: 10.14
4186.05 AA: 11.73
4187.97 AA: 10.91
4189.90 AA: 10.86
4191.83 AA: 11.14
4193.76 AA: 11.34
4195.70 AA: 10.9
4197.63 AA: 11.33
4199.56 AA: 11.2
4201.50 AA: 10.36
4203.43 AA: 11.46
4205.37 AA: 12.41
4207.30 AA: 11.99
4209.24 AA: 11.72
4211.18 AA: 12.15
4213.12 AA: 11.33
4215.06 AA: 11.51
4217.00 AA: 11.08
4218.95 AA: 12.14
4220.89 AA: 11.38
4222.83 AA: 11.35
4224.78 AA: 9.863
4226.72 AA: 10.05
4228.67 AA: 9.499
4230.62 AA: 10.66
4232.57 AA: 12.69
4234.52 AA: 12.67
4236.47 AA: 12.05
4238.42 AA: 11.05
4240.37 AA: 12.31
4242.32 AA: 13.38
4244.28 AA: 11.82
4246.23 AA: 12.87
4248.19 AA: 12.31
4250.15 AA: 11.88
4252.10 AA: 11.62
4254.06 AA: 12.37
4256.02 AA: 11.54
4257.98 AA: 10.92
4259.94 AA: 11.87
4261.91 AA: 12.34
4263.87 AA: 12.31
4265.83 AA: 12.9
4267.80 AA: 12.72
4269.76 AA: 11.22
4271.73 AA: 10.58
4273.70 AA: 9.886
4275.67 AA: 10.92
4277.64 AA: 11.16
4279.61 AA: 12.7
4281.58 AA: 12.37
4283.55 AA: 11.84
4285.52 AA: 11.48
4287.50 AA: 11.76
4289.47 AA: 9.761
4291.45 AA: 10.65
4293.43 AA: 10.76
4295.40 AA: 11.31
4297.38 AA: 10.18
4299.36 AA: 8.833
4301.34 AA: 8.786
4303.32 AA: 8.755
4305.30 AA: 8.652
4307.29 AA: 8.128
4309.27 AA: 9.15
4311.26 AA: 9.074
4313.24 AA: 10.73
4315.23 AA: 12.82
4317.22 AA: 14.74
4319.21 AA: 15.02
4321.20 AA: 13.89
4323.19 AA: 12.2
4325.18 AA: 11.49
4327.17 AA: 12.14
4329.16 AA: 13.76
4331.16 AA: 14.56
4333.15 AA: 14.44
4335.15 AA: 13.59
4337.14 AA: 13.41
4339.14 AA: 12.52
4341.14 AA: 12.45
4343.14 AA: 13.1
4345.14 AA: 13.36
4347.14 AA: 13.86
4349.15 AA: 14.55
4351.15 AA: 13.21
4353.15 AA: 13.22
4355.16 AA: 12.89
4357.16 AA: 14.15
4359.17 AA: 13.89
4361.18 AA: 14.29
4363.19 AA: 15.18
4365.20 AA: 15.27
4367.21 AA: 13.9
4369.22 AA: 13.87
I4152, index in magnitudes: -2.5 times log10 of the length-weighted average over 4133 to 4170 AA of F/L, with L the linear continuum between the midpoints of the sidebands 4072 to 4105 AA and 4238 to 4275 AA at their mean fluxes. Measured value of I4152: 0.08 mag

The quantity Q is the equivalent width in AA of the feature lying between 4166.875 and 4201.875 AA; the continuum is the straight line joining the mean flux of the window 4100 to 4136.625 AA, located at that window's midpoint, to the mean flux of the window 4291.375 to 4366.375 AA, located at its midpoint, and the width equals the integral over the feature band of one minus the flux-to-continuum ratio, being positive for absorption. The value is 2.18 AA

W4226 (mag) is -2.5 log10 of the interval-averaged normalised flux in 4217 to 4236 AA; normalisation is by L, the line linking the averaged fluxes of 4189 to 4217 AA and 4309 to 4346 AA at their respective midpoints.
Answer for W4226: 0.05 mag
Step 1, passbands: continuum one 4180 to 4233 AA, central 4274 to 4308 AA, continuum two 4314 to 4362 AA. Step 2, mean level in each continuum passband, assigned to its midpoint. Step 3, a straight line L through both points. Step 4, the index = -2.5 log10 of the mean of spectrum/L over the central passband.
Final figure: 0.20 mag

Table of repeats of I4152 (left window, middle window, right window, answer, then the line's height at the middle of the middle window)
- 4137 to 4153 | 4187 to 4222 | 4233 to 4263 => 0.01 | 11.5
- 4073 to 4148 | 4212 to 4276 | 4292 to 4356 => 0.02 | 11.8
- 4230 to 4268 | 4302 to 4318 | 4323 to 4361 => 0.26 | 12.9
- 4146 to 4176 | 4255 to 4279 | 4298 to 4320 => -0.11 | 10.5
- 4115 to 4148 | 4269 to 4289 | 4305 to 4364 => 0.10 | 12.4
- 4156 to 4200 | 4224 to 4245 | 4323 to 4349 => 0.03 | 11.8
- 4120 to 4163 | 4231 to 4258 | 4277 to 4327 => -0.10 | 11.1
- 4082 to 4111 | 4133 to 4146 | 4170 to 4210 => 0.04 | 11.4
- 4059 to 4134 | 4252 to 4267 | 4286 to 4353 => -0.02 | 11.7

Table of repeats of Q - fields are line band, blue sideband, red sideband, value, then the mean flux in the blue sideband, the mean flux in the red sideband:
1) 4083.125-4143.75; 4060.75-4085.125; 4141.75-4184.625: -2.9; 11.1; 10.8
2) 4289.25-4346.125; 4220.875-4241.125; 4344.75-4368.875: 6.4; 11.2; 14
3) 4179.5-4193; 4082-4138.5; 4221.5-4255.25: 0.4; 11.5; 11.7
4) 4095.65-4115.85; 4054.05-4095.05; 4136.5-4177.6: 0.4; 11.4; 10.8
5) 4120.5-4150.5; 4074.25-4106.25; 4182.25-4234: 0.7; 11.6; 11.2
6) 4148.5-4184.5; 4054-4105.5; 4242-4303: 1.8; 11.4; 11.4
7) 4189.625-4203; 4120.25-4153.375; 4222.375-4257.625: 0.4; 11.1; 11.7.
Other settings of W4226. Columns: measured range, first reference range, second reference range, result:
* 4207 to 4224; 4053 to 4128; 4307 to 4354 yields 0.048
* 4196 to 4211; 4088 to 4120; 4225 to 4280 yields 0.004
